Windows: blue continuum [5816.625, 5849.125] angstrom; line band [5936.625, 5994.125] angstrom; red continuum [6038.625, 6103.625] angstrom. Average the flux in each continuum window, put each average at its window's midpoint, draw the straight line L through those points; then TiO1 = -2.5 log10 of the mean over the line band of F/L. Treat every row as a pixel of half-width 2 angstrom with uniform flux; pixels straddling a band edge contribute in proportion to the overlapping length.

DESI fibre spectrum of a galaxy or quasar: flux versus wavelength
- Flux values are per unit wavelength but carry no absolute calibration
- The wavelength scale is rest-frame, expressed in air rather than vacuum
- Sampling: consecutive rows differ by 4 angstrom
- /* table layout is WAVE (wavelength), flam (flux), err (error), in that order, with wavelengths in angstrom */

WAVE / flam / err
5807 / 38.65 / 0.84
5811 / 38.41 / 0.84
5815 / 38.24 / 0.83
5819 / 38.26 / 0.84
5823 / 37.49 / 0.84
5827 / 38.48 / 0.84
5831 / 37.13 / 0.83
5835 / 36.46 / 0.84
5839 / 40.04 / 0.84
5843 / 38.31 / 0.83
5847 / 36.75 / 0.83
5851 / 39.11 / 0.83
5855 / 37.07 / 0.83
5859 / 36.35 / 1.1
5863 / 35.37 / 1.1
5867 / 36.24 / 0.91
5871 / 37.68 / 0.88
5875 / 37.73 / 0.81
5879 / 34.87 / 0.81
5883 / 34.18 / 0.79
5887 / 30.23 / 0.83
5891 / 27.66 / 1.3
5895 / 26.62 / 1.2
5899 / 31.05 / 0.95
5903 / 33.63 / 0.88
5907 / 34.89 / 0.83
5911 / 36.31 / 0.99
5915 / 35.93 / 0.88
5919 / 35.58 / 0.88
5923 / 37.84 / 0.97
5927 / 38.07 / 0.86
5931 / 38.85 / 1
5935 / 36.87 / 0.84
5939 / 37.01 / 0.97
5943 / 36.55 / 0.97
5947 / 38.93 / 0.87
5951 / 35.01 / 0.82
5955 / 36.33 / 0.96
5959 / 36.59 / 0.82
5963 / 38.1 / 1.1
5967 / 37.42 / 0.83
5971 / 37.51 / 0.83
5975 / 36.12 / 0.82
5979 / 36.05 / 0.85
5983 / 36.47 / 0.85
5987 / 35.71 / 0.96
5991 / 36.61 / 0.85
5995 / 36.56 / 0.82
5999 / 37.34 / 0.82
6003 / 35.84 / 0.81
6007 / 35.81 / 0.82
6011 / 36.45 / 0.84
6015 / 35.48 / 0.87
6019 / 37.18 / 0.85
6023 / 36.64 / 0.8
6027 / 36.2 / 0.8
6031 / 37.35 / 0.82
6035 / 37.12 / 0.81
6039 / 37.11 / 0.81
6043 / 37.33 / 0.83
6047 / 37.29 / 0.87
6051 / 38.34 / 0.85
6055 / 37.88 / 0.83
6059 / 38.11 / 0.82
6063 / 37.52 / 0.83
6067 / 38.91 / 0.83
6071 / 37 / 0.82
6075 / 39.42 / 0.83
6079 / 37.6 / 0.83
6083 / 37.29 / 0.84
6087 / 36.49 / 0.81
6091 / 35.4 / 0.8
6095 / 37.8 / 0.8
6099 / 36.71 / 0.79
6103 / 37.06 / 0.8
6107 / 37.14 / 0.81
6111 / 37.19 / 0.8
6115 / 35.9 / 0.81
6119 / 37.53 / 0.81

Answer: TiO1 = 0.03 mag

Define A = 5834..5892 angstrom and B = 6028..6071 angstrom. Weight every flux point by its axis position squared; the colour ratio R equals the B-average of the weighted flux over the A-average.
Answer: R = 1.1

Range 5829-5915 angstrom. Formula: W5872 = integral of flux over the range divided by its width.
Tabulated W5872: 35.1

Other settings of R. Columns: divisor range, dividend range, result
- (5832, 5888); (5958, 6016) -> 1.04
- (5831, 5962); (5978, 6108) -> 1.09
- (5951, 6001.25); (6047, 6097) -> 1.06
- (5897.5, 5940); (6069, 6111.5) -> 1.09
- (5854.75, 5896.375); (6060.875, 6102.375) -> 1.18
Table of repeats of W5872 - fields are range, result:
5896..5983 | 36.3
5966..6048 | 36.6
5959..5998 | 36.7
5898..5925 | 35.2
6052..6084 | 38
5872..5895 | 32.6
